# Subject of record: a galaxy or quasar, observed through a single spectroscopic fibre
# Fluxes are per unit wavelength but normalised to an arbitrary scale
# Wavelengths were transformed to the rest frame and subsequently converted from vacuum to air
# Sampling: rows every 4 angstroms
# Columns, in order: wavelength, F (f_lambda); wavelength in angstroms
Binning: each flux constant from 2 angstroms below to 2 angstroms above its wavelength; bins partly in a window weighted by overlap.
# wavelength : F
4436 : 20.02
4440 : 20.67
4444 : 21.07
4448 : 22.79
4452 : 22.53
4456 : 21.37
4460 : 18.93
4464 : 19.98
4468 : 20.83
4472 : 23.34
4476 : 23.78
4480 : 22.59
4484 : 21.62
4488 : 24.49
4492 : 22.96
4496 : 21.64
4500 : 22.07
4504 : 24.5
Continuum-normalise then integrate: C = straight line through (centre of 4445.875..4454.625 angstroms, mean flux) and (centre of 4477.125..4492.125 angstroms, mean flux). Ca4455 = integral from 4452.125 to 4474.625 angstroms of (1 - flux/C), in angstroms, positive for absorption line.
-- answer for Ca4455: 1.6 angstroms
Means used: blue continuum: 22.5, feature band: 21.1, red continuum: 23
